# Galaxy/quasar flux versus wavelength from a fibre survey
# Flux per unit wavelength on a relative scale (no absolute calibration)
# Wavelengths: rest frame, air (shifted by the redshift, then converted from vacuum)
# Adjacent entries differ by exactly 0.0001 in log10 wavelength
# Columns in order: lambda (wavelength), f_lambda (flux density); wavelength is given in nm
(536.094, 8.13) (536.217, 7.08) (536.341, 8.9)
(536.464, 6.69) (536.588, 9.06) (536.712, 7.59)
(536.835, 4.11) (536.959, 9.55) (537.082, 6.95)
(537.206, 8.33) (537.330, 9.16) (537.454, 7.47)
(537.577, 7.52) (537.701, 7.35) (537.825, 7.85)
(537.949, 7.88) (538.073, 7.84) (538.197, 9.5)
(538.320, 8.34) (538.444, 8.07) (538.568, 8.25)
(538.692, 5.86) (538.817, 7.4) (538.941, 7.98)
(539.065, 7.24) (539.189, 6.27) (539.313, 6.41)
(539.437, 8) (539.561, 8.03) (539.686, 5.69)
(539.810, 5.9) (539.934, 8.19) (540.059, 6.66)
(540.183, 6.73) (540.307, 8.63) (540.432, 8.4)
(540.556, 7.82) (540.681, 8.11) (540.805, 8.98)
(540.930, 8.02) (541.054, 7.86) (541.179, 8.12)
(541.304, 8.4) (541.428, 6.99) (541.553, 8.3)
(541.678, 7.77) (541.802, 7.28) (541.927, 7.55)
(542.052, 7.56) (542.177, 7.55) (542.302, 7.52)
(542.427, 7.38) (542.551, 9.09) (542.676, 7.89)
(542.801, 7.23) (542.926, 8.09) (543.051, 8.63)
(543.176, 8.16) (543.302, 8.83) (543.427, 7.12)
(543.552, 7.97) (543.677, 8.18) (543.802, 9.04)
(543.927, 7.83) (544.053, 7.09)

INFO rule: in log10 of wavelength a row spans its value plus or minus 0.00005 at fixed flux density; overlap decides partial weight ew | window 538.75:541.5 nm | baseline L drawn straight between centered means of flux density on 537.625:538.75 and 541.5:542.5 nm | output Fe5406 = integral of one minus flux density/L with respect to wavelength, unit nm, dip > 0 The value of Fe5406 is 0.076 nm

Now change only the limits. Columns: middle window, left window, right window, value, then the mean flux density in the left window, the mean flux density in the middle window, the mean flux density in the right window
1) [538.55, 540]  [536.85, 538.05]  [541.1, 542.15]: 0.14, 7.85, 7.06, 7.74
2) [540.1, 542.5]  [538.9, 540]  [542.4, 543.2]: -0.07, 7.06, 7.84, 8.1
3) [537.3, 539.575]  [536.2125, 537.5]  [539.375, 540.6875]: -0.03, 7.74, 7.68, 7.44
